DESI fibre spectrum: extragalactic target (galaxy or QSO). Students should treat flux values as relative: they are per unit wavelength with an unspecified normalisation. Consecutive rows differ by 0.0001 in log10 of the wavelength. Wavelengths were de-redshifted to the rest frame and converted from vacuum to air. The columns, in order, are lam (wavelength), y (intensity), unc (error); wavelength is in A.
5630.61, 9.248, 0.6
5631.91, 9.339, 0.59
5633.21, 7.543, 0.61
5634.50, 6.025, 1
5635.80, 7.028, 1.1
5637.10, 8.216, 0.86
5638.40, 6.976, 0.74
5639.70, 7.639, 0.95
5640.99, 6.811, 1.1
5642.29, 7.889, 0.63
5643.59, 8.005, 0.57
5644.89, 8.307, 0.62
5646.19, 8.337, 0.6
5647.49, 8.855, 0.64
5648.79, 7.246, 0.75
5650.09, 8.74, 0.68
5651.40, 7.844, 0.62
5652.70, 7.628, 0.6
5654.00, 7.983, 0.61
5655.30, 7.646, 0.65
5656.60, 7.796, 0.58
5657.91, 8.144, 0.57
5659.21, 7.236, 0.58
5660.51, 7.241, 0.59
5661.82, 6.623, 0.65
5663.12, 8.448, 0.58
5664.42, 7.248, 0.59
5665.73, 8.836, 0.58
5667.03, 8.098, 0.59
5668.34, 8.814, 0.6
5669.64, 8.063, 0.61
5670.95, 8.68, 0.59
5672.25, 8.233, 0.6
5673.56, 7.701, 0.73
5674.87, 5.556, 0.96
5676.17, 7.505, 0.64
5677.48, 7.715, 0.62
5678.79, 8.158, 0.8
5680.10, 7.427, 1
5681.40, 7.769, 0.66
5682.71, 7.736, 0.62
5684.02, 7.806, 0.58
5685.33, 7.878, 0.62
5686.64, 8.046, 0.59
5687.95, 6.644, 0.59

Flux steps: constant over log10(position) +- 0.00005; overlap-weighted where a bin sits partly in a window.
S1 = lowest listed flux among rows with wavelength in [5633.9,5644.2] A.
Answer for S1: 6.025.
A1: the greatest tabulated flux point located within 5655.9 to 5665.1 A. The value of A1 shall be 8.448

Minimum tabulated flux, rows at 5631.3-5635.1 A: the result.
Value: 6.025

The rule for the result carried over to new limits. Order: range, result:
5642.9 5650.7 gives 7.246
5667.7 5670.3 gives 8.063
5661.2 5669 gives 6.623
